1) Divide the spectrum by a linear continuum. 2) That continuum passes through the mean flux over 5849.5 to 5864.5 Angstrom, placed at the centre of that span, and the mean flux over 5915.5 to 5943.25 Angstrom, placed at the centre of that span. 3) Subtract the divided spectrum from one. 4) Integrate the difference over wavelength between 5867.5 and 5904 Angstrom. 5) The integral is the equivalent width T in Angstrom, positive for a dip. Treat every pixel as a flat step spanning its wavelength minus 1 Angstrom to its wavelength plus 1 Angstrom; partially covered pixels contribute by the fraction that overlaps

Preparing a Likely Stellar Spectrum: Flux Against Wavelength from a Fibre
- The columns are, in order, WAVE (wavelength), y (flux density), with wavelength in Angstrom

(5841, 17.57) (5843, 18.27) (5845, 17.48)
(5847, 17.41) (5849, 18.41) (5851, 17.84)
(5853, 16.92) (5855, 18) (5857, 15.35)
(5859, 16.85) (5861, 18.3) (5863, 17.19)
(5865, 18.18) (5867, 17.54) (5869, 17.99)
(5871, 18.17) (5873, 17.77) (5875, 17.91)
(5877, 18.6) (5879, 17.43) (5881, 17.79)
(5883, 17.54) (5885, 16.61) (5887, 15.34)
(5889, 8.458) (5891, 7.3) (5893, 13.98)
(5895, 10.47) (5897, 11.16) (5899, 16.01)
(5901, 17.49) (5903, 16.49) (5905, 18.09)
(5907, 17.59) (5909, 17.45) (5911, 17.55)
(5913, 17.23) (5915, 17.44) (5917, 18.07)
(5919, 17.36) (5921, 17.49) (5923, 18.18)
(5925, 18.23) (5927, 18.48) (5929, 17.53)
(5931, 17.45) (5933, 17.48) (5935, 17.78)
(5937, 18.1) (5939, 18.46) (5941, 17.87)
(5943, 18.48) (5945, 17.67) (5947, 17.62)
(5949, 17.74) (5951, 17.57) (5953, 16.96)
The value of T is 4.43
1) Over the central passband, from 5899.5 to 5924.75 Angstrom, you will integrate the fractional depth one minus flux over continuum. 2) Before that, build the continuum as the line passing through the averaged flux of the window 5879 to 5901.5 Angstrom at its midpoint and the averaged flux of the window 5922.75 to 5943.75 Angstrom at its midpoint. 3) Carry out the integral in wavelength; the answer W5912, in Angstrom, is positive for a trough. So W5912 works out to -2.5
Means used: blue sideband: 13.9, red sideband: 18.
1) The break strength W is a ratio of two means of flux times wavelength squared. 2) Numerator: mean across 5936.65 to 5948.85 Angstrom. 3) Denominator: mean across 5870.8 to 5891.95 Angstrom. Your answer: 1.18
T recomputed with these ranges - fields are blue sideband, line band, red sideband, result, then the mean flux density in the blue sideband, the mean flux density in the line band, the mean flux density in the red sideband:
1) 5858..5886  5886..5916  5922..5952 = 5.1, 17.7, 14.8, 17.9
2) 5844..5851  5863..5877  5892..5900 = -2.2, 17.8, 17.9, 12.9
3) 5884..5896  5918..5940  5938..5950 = -2.1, 12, 17.9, 18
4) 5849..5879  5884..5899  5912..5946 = 4.7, 17.6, 12.2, 17.8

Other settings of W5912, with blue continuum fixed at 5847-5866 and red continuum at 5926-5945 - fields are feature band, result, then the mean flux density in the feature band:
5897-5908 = 0.7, 16.6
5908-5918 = 0.1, 17.5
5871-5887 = 0.0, 17.6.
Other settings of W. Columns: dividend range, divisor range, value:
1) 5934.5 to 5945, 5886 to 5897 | 1.66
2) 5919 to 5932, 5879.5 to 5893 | 1.29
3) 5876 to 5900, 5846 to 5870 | 0.82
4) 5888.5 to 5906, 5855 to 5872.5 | 0.78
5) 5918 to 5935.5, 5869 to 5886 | 1.02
